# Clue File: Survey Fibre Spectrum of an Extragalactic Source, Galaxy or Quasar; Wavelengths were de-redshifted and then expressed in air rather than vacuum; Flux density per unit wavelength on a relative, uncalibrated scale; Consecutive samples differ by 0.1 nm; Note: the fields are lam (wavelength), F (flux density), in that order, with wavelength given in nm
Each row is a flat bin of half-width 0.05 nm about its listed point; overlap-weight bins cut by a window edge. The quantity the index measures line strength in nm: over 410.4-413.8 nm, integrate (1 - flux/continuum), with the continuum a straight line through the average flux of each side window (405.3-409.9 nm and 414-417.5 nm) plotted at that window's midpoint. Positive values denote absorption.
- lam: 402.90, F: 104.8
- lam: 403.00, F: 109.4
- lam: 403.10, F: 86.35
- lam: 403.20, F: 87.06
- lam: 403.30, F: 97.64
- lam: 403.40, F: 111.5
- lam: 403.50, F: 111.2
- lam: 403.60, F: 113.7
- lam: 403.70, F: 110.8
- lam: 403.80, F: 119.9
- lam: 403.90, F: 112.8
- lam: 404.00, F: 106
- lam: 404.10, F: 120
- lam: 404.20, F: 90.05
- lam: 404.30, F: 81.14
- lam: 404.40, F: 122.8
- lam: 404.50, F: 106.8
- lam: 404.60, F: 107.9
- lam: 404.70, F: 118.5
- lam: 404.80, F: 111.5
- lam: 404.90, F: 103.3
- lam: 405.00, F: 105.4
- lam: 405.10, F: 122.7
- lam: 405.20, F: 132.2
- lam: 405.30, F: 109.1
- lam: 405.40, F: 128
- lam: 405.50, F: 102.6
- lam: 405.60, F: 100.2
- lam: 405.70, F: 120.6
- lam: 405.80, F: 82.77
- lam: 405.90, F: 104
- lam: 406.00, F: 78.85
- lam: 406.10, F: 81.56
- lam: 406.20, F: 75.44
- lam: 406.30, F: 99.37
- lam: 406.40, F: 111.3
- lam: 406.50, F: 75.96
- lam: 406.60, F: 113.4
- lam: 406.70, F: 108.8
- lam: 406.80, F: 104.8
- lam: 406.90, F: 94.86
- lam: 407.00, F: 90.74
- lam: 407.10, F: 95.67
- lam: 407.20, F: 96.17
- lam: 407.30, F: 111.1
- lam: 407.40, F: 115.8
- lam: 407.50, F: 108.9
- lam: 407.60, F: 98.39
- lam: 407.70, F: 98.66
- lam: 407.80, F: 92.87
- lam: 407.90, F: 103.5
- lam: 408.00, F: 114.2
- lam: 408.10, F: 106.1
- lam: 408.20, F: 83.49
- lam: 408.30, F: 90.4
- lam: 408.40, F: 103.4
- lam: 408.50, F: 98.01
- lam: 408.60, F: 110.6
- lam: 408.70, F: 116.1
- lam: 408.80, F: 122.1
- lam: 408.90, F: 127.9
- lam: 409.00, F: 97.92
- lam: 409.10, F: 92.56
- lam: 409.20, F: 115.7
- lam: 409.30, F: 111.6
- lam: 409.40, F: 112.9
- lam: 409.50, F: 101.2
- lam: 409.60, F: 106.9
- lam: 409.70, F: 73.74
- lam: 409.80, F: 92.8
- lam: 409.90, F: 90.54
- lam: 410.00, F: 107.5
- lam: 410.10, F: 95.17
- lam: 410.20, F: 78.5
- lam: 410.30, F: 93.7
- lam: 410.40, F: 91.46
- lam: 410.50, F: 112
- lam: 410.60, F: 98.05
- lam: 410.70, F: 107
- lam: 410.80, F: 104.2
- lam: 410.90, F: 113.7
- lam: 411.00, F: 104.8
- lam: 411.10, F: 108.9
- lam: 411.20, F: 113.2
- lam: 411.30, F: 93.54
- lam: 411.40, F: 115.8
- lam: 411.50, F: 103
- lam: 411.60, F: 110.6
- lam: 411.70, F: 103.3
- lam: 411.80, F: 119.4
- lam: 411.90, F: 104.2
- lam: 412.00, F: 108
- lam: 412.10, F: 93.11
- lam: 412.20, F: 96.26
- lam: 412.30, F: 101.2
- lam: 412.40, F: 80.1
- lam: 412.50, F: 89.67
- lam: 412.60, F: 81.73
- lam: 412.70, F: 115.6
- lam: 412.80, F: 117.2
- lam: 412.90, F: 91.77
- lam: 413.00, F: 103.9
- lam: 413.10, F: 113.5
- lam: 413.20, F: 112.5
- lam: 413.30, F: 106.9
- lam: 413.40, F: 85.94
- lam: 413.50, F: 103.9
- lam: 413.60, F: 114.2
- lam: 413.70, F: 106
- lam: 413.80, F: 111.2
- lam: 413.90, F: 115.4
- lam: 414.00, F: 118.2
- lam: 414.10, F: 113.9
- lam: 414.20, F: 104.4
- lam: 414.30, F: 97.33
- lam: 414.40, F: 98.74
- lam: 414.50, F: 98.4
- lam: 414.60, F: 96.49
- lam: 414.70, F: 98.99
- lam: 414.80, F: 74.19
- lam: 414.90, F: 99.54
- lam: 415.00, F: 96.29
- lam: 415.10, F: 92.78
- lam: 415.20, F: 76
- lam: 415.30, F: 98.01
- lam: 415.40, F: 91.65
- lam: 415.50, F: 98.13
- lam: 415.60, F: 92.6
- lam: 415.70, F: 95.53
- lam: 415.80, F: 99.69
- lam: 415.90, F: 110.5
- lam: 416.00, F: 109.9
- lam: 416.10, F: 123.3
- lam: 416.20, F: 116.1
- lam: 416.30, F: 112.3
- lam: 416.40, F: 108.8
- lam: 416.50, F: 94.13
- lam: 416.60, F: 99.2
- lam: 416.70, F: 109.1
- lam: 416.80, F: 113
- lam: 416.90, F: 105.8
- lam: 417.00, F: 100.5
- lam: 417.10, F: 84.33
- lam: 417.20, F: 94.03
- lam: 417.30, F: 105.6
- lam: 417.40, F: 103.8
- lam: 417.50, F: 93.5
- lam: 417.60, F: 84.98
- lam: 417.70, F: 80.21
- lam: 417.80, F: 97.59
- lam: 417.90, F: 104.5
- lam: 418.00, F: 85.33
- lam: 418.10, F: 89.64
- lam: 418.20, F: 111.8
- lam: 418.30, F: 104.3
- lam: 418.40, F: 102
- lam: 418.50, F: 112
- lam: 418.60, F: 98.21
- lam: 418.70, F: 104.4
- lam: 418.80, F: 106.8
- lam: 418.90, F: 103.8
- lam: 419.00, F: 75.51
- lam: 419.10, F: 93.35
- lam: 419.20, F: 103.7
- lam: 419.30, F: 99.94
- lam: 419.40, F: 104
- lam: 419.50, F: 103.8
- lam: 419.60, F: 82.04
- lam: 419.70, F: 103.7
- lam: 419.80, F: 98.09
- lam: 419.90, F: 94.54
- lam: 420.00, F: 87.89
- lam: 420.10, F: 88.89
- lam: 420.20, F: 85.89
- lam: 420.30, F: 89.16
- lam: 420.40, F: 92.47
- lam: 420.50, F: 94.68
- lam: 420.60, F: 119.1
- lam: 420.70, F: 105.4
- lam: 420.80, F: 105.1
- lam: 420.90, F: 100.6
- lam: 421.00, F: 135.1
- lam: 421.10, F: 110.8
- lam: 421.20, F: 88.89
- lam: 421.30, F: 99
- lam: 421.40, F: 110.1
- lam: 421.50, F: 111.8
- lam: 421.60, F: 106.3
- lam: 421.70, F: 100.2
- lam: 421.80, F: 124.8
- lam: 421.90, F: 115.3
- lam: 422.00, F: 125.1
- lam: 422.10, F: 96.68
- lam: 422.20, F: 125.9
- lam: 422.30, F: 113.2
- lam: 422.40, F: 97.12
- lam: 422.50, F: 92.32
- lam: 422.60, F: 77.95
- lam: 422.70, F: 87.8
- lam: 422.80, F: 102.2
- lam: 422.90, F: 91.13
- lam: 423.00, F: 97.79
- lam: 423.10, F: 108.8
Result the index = -0.10 nm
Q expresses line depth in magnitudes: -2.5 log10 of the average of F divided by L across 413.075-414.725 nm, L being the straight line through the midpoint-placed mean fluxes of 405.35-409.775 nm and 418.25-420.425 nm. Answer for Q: -0.07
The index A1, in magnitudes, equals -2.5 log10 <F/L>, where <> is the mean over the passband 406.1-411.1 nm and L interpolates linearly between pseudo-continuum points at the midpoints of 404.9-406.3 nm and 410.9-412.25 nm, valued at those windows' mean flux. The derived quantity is 0.03 mag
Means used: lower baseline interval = 103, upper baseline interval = 106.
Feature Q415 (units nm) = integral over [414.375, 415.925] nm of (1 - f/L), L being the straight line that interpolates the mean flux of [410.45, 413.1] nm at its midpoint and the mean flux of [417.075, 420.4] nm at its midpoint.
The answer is 0.09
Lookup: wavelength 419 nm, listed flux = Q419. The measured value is 75.51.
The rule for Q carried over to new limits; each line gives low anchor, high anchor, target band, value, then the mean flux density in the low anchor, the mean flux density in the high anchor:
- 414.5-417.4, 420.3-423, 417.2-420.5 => 0.06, 99.9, 105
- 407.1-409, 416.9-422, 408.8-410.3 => 0.04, 105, 100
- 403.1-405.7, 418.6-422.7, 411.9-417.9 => 0.04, 109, 102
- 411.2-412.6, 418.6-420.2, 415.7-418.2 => -0.03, 101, 96.4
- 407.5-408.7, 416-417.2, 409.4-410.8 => 0.06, 101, 106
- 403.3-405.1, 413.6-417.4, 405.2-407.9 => 0.07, 109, 102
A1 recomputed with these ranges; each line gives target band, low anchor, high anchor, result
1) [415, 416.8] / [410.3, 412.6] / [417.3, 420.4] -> -0.03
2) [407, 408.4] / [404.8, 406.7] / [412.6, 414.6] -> 0.03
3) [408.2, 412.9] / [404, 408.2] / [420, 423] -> 0.01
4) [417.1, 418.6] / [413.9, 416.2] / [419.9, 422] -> 0.05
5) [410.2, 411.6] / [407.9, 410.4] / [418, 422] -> -0.02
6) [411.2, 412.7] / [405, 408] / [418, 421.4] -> 0.00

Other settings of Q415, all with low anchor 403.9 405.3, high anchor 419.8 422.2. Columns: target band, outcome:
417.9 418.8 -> 0.03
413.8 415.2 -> 0.09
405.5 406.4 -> 0.12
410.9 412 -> 0.00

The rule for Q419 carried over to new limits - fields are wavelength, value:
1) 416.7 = 109.1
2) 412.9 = 91.77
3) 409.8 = 92.8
